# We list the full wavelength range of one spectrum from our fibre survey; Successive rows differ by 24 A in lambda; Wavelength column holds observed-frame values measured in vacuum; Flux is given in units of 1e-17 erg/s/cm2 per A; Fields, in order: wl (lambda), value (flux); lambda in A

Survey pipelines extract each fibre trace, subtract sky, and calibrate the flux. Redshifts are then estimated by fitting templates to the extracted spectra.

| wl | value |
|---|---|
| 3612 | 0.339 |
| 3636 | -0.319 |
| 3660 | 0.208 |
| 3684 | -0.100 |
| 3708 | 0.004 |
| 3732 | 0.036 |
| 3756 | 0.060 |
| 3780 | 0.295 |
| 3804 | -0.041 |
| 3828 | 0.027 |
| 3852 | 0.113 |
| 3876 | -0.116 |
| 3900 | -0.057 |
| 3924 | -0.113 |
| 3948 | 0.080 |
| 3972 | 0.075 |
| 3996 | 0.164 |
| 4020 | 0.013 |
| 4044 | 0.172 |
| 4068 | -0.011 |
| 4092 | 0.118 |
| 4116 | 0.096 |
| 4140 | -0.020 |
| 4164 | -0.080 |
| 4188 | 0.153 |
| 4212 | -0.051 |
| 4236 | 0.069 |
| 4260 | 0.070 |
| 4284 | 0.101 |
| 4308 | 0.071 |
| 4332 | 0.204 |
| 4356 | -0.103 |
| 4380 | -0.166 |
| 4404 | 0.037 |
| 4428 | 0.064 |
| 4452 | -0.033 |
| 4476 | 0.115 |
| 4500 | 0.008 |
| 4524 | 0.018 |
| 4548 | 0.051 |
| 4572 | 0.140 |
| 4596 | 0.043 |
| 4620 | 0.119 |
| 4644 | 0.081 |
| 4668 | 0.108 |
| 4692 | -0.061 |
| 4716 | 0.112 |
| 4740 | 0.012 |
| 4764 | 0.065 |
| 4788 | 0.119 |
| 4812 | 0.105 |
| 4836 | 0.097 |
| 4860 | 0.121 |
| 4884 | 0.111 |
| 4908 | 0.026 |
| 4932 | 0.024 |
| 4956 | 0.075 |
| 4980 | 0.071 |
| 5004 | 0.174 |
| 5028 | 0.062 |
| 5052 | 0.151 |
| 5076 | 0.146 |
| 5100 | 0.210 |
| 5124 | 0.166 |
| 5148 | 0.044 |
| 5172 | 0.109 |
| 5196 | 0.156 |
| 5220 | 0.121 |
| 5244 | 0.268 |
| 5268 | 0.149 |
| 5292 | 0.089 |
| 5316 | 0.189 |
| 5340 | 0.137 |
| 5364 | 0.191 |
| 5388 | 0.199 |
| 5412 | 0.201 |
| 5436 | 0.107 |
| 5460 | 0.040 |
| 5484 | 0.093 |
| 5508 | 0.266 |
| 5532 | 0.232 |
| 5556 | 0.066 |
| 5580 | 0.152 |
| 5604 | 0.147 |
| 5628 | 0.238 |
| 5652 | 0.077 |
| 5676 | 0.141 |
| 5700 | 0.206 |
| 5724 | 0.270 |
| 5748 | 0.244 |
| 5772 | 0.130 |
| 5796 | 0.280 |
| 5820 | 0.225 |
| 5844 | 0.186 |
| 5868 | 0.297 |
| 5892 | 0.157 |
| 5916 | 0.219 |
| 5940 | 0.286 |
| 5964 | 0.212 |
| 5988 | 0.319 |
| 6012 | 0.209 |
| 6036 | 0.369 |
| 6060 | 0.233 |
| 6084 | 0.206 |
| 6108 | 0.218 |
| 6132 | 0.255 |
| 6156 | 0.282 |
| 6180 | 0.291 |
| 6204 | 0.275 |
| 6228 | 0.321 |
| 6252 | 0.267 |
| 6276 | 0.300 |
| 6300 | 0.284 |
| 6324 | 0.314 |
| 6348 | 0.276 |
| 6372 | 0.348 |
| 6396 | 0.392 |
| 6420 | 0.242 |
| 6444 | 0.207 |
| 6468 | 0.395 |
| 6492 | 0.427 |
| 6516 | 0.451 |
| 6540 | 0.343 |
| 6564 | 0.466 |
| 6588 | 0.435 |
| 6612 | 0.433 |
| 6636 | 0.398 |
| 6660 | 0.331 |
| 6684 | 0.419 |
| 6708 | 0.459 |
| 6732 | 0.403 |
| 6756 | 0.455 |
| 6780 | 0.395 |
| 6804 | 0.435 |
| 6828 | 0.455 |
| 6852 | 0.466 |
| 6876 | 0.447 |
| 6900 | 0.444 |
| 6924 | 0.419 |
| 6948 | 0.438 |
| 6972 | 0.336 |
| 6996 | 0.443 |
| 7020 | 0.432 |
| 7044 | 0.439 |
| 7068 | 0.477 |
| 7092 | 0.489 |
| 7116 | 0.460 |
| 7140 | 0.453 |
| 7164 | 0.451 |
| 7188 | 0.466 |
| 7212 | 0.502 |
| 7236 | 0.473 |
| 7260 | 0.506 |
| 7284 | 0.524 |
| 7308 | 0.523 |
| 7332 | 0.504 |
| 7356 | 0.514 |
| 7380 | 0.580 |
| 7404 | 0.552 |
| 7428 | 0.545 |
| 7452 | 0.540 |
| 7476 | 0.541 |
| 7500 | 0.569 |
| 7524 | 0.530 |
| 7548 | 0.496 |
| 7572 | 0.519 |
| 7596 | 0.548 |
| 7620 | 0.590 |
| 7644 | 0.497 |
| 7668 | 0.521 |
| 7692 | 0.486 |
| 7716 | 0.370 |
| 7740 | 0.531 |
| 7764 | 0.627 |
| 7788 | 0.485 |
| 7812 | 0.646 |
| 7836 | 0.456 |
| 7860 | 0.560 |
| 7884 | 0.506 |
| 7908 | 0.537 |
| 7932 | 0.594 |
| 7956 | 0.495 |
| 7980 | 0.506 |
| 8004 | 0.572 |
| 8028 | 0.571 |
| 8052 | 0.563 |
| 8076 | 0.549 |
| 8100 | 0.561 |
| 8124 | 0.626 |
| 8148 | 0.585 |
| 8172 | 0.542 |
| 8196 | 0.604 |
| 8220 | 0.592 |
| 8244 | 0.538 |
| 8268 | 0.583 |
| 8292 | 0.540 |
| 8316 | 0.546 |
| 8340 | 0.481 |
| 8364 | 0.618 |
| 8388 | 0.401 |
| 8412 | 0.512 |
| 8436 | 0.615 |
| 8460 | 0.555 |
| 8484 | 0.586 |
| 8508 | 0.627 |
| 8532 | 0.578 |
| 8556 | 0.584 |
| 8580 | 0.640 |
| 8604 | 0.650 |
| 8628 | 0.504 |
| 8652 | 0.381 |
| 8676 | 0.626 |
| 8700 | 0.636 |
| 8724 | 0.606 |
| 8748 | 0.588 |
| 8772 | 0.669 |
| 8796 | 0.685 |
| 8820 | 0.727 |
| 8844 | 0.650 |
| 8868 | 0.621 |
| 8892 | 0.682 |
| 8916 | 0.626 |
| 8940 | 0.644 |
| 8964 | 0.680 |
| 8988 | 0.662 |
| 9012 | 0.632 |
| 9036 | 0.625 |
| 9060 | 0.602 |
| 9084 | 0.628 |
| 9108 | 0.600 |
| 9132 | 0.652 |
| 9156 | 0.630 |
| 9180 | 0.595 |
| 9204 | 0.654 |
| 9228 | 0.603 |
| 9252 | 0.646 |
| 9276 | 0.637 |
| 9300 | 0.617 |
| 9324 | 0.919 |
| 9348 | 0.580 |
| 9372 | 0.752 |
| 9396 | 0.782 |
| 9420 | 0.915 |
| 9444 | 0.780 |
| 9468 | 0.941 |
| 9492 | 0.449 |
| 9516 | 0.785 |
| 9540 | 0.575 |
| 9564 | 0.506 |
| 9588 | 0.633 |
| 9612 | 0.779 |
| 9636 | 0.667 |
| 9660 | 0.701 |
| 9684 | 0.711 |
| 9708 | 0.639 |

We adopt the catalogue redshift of 0.62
